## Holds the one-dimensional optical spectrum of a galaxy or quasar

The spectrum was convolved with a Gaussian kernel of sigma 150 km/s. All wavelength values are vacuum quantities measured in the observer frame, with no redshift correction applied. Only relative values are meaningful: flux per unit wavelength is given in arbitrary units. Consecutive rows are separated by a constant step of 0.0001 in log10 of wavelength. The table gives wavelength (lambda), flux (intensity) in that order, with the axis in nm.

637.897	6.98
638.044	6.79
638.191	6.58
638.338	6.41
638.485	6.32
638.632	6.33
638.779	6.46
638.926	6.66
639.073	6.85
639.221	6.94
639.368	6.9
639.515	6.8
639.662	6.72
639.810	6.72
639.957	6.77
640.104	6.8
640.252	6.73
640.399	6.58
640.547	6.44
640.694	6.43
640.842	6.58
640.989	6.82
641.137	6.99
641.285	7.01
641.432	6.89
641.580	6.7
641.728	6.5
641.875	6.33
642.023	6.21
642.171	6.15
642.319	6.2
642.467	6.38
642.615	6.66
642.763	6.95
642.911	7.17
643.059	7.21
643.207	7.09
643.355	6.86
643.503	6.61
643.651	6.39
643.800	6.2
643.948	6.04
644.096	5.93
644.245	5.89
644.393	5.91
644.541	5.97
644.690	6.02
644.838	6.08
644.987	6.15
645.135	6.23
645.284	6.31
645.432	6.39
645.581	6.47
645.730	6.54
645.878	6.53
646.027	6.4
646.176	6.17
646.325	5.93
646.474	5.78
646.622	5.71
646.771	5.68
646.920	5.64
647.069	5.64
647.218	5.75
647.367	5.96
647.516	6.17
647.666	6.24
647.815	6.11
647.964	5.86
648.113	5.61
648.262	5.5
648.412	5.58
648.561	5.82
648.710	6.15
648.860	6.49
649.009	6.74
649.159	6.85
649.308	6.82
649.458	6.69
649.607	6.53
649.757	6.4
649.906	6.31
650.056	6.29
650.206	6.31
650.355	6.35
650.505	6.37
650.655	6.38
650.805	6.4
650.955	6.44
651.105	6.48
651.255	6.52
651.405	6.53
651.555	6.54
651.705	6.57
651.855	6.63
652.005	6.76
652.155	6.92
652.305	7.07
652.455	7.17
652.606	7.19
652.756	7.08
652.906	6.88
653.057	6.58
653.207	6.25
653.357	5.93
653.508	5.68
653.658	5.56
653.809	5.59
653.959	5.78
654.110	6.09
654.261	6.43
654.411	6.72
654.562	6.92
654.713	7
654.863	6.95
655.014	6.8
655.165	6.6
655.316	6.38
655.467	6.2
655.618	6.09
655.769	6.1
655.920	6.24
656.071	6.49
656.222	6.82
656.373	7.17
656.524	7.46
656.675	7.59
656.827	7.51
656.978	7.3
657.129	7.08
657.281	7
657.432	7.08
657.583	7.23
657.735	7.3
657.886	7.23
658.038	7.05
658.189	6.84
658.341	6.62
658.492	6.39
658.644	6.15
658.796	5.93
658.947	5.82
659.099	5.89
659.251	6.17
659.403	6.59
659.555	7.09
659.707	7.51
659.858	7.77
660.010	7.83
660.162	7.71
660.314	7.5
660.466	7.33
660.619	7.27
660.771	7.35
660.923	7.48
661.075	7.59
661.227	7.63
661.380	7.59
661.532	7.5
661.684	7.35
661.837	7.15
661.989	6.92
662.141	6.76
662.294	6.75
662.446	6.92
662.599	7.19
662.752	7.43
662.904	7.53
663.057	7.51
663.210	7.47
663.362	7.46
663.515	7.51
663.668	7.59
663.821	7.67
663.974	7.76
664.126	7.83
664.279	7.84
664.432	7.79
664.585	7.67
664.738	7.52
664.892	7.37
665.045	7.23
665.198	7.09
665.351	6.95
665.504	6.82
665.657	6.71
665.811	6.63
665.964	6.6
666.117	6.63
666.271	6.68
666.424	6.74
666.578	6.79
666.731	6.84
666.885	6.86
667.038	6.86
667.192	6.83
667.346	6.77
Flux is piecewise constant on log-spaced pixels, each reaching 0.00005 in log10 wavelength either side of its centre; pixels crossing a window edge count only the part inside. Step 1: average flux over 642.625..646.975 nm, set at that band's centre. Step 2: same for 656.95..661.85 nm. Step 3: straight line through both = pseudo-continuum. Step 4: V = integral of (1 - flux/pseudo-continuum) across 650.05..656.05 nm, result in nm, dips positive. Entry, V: 0.23 nm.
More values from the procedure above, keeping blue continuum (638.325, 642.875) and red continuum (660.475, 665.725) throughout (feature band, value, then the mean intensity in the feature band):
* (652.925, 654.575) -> 0.22 nm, 6.13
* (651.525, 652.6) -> 0.02 nm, 6.84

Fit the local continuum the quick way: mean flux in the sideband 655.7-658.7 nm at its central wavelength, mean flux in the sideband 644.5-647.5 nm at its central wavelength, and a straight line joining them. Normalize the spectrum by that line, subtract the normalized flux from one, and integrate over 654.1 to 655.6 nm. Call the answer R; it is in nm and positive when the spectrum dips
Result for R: 0.03 nm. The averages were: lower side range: 6.07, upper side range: 6.94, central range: 6.61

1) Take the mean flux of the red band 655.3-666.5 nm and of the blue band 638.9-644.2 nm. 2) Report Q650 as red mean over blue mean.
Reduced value 1.07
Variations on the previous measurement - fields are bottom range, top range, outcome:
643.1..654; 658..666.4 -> 1.14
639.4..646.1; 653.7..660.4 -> 1.04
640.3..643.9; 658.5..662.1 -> 1.07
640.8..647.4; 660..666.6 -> 1.15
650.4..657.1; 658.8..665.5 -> 1.10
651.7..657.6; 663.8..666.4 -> 1.08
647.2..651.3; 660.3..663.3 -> 1.17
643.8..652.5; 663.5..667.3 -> 1.14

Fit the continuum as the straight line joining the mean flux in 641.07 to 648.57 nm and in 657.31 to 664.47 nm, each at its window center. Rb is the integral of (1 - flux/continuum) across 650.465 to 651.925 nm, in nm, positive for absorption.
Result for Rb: 0.03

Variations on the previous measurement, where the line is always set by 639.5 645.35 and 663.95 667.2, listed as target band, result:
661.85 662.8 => 0.002 nm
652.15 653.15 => -0.031 nm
